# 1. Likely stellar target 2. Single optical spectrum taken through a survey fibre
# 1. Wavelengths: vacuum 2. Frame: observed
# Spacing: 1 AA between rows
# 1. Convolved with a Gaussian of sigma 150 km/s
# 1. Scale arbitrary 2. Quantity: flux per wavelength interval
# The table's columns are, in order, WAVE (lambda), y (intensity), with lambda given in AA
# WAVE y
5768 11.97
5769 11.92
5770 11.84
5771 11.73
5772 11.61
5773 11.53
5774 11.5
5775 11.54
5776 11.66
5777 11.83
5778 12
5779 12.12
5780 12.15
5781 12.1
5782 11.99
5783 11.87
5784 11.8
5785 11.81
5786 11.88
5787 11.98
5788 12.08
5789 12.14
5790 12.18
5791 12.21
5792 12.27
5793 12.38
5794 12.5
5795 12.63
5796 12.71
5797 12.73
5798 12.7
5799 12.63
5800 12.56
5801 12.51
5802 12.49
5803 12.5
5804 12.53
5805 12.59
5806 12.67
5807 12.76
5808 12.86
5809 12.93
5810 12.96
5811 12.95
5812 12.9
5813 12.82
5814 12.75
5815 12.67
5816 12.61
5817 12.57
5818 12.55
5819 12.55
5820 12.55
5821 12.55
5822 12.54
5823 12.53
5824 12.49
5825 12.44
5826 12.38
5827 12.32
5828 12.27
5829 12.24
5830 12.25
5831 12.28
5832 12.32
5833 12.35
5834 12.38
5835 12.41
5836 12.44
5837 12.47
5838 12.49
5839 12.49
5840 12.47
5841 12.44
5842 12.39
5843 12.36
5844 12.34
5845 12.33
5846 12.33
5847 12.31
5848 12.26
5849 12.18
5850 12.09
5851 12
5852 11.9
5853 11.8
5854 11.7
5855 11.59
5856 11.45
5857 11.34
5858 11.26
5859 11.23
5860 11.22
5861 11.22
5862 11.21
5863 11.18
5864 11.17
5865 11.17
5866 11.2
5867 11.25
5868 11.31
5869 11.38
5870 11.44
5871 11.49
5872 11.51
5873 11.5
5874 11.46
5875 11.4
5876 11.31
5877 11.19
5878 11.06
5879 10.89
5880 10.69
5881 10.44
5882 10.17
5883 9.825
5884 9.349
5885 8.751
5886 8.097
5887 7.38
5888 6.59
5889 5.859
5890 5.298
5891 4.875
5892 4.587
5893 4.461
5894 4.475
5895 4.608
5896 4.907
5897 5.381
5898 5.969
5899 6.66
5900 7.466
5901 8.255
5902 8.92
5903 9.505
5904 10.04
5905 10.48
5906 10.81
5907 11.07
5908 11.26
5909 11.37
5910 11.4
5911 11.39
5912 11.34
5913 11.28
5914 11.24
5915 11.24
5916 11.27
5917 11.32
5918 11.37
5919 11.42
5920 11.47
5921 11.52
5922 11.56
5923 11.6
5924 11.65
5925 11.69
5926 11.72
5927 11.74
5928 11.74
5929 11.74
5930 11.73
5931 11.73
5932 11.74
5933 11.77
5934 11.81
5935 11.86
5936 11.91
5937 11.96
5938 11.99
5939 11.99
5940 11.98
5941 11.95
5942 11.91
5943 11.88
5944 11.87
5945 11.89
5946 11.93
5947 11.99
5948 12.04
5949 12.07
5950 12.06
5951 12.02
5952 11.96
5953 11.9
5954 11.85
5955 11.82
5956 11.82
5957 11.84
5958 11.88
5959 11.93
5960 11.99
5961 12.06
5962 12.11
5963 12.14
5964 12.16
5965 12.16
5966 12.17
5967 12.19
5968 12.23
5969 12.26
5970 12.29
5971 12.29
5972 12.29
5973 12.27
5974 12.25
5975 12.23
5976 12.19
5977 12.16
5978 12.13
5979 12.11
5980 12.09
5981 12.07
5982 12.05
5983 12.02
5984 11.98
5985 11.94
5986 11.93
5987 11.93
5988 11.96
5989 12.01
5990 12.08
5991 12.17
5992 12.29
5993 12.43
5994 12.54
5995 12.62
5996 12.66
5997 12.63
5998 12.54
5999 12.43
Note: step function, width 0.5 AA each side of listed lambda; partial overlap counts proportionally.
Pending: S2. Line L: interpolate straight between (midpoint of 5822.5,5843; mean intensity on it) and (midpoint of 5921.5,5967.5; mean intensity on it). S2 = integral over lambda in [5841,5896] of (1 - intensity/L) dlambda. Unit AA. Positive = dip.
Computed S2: 8.9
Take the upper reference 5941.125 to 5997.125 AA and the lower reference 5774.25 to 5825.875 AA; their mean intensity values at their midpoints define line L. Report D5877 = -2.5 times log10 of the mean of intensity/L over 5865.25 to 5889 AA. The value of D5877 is 0.186 mag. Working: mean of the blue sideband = 12.4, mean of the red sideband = 12.1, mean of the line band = 10.3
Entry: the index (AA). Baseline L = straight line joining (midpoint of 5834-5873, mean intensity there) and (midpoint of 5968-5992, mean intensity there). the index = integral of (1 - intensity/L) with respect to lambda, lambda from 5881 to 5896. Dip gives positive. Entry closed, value 6.4 AA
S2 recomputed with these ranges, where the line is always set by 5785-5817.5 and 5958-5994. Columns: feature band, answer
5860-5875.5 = 1.3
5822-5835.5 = 0.1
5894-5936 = 6.5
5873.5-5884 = 1.3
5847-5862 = 0.9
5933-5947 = 0.3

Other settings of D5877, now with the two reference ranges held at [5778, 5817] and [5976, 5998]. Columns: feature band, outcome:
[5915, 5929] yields 0.07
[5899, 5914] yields 0.20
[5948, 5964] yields 0.02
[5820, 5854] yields 0.01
